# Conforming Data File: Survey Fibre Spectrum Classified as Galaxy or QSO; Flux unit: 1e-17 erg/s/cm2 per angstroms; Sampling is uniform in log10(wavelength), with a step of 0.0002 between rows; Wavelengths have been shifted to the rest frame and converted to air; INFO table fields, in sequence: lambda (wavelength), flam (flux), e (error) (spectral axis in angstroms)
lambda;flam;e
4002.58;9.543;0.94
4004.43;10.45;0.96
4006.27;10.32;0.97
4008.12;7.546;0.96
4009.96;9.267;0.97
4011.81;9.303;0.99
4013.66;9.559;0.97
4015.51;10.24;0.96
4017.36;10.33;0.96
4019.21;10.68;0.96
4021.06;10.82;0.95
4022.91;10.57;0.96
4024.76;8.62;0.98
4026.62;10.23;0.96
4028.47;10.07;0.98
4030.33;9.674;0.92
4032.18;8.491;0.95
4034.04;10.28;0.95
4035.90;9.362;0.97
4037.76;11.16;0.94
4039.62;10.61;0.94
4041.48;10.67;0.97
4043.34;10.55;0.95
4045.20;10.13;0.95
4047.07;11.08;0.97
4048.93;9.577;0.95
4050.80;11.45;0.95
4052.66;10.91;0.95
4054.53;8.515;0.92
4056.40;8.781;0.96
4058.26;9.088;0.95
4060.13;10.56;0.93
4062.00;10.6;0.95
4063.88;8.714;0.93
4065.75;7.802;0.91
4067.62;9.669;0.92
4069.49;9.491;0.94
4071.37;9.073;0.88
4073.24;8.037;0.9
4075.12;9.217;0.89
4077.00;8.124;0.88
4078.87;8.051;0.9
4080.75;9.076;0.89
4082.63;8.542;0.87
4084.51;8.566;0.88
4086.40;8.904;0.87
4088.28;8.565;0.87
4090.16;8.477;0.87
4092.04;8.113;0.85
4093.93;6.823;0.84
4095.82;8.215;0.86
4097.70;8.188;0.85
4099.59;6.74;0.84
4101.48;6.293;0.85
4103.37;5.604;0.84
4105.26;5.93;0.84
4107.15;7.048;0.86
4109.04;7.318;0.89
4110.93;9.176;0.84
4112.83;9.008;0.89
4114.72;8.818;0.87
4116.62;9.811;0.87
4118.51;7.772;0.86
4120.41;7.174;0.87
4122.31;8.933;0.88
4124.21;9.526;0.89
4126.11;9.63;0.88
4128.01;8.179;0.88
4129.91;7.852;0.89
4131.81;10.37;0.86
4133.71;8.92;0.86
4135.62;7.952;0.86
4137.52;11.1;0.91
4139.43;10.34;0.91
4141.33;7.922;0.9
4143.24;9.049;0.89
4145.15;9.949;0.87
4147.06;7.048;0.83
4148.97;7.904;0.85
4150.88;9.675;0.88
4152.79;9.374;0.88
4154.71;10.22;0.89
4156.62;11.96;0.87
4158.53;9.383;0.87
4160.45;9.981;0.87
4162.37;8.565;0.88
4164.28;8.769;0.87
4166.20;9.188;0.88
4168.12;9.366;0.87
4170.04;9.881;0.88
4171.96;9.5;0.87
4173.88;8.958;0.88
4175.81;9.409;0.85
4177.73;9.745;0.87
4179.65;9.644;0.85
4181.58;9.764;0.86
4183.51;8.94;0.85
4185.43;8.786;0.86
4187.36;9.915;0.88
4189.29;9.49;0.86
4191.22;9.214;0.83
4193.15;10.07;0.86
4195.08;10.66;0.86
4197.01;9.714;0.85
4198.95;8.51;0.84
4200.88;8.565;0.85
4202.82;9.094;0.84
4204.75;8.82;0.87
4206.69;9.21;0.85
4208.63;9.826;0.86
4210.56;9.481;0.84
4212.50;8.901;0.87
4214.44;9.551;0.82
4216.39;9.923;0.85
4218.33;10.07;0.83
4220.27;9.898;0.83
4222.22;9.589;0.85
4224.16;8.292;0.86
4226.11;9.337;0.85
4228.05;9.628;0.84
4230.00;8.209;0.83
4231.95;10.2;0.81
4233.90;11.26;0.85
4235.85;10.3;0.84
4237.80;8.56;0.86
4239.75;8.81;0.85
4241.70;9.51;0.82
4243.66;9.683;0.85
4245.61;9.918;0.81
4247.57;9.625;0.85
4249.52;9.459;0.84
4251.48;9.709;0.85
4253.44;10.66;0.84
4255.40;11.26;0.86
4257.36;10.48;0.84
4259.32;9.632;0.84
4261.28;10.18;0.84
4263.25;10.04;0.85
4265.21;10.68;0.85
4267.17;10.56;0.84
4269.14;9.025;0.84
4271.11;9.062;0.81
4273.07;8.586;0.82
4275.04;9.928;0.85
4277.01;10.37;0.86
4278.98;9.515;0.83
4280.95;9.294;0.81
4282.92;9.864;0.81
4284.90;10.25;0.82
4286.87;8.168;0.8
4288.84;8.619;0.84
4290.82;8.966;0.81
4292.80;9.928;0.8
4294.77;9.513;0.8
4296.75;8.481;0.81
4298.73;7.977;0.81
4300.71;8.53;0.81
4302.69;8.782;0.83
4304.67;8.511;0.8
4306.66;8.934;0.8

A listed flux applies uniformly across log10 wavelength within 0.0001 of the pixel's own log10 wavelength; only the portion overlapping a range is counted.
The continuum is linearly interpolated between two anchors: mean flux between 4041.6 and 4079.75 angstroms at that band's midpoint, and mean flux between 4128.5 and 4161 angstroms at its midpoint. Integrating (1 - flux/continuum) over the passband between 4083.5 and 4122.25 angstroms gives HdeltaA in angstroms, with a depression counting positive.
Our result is 6.4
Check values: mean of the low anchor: 9.5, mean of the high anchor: 9.33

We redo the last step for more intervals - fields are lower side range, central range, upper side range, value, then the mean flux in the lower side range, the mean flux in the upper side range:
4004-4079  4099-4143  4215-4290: 6.1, 9.71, 9.69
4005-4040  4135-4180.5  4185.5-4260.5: 1.4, 9.84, 9.6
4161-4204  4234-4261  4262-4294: -1.1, 9.36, 9.56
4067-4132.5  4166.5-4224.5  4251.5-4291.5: -2.1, 8.28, 9.76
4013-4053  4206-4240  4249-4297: 1.0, 10.2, 9.71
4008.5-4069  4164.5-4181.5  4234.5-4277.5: 0.7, 9.89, 9.83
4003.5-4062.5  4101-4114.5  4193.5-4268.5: 3.5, 9.98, 9.68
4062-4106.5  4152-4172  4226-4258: -1.6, 8.14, 9.81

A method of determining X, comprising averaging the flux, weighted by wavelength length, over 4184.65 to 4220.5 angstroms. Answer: 9.45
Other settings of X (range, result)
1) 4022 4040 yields 9.88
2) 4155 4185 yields 9.54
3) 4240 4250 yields 9.59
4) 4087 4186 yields 8.75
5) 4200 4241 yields 9.41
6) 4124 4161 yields 9.31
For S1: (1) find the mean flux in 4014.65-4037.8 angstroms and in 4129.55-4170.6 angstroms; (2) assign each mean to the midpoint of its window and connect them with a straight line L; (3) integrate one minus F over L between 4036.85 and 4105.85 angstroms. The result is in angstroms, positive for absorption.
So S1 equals 5.94 angstroms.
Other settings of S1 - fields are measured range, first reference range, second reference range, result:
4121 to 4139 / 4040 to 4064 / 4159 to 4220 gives 1.0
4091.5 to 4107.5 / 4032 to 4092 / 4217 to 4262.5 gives 4.3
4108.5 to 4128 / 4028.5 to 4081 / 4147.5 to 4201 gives 1.7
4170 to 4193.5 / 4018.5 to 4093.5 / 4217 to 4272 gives 0.6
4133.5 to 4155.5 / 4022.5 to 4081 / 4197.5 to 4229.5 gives 0.7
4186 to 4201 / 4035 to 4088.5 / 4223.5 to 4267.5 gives 0.3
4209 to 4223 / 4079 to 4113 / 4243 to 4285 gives -0.5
